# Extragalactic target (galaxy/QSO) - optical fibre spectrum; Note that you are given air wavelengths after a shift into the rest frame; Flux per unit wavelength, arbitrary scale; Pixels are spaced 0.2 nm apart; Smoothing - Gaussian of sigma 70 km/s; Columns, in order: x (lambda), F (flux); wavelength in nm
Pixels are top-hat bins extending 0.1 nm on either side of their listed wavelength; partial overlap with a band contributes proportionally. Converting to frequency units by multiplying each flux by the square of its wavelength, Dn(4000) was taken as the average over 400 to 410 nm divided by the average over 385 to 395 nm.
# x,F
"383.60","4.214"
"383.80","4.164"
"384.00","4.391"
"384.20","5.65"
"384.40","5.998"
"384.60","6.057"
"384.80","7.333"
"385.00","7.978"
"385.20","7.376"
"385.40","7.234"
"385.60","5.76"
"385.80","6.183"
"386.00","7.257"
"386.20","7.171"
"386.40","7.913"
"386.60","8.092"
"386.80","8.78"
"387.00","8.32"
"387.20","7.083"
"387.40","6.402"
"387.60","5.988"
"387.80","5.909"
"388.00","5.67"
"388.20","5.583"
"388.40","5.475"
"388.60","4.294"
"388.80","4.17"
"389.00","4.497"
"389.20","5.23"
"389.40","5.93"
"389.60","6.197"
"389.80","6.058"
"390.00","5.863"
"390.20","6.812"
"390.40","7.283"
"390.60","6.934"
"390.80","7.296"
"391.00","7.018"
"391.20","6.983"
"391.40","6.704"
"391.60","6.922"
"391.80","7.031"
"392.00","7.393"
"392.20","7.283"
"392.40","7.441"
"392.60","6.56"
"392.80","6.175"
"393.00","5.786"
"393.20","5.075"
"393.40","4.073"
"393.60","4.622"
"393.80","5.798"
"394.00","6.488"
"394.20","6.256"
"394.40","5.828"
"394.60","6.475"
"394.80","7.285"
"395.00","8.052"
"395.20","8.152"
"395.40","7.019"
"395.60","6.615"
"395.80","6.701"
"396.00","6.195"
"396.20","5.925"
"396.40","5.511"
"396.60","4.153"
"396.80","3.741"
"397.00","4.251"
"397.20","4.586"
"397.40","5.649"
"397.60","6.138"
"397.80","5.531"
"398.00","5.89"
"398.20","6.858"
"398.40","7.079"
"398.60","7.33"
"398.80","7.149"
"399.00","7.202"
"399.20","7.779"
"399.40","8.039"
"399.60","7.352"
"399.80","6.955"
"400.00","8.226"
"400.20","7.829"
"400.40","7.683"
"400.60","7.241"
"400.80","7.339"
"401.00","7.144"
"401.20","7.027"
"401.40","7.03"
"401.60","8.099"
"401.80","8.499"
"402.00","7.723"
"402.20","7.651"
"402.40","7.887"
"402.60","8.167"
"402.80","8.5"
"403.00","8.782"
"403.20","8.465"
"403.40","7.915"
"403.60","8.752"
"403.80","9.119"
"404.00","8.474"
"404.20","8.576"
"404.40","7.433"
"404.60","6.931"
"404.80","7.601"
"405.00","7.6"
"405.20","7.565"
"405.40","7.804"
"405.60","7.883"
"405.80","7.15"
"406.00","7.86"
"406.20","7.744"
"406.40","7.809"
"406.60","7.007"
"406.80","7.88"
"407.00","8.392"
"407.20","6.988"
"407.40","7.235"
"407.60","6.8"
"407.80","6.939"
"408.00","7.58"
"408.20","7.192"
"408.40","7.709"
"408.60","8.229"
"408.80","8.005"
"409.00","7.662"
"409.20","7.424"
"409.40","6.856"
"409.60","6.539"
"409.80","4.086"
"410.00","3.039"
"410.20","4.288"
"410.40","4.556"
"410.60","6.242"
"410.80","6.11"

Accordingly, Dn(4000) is 1.3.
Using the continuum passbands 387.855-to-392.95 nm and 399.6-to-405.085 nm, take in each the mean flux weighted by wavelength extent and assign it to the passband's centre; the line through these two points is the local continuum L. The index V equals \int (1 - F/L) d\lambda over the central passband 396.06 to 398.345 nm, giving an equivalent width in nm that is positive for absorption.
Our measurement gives 0.58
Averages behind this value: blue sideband 6.26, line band 5.34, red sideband 7.87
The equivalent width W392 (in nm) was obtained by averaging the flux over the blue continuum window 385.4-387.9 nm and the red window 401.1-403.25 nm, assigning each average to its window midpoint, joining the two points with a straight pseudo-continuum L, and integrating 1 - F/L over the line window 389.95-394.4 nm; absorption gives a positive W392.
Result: 0.57 nm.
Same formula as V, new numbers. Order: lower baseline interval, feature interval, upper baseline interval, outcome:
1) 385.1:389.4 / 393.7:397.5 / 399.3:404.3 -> 0.642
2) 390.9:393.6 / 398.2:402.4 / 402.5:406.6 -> -0.038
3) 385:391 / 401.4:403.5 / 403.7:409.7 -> -0.220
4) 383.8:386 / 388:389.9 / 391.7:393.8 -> 0.285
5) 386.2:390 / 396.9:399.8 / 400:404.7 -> 0.373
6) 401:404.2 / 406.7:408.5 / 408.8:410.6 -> -0.273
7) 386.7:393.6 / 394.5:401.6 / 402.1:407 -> 0.512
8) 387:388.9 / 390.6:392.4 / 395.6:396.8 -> -0.441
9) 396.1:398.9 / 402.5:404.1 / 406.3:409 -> -0.422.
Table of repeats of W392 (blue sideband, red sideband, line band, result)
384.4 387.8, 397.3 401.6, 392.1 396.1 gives 0.40 nm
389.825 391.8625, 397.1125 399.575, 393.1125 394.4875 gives 0.27 nm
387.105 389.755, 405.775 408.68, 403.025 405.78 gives -0.30 nm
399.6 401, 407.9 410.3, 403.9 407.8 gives -0.39 nm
